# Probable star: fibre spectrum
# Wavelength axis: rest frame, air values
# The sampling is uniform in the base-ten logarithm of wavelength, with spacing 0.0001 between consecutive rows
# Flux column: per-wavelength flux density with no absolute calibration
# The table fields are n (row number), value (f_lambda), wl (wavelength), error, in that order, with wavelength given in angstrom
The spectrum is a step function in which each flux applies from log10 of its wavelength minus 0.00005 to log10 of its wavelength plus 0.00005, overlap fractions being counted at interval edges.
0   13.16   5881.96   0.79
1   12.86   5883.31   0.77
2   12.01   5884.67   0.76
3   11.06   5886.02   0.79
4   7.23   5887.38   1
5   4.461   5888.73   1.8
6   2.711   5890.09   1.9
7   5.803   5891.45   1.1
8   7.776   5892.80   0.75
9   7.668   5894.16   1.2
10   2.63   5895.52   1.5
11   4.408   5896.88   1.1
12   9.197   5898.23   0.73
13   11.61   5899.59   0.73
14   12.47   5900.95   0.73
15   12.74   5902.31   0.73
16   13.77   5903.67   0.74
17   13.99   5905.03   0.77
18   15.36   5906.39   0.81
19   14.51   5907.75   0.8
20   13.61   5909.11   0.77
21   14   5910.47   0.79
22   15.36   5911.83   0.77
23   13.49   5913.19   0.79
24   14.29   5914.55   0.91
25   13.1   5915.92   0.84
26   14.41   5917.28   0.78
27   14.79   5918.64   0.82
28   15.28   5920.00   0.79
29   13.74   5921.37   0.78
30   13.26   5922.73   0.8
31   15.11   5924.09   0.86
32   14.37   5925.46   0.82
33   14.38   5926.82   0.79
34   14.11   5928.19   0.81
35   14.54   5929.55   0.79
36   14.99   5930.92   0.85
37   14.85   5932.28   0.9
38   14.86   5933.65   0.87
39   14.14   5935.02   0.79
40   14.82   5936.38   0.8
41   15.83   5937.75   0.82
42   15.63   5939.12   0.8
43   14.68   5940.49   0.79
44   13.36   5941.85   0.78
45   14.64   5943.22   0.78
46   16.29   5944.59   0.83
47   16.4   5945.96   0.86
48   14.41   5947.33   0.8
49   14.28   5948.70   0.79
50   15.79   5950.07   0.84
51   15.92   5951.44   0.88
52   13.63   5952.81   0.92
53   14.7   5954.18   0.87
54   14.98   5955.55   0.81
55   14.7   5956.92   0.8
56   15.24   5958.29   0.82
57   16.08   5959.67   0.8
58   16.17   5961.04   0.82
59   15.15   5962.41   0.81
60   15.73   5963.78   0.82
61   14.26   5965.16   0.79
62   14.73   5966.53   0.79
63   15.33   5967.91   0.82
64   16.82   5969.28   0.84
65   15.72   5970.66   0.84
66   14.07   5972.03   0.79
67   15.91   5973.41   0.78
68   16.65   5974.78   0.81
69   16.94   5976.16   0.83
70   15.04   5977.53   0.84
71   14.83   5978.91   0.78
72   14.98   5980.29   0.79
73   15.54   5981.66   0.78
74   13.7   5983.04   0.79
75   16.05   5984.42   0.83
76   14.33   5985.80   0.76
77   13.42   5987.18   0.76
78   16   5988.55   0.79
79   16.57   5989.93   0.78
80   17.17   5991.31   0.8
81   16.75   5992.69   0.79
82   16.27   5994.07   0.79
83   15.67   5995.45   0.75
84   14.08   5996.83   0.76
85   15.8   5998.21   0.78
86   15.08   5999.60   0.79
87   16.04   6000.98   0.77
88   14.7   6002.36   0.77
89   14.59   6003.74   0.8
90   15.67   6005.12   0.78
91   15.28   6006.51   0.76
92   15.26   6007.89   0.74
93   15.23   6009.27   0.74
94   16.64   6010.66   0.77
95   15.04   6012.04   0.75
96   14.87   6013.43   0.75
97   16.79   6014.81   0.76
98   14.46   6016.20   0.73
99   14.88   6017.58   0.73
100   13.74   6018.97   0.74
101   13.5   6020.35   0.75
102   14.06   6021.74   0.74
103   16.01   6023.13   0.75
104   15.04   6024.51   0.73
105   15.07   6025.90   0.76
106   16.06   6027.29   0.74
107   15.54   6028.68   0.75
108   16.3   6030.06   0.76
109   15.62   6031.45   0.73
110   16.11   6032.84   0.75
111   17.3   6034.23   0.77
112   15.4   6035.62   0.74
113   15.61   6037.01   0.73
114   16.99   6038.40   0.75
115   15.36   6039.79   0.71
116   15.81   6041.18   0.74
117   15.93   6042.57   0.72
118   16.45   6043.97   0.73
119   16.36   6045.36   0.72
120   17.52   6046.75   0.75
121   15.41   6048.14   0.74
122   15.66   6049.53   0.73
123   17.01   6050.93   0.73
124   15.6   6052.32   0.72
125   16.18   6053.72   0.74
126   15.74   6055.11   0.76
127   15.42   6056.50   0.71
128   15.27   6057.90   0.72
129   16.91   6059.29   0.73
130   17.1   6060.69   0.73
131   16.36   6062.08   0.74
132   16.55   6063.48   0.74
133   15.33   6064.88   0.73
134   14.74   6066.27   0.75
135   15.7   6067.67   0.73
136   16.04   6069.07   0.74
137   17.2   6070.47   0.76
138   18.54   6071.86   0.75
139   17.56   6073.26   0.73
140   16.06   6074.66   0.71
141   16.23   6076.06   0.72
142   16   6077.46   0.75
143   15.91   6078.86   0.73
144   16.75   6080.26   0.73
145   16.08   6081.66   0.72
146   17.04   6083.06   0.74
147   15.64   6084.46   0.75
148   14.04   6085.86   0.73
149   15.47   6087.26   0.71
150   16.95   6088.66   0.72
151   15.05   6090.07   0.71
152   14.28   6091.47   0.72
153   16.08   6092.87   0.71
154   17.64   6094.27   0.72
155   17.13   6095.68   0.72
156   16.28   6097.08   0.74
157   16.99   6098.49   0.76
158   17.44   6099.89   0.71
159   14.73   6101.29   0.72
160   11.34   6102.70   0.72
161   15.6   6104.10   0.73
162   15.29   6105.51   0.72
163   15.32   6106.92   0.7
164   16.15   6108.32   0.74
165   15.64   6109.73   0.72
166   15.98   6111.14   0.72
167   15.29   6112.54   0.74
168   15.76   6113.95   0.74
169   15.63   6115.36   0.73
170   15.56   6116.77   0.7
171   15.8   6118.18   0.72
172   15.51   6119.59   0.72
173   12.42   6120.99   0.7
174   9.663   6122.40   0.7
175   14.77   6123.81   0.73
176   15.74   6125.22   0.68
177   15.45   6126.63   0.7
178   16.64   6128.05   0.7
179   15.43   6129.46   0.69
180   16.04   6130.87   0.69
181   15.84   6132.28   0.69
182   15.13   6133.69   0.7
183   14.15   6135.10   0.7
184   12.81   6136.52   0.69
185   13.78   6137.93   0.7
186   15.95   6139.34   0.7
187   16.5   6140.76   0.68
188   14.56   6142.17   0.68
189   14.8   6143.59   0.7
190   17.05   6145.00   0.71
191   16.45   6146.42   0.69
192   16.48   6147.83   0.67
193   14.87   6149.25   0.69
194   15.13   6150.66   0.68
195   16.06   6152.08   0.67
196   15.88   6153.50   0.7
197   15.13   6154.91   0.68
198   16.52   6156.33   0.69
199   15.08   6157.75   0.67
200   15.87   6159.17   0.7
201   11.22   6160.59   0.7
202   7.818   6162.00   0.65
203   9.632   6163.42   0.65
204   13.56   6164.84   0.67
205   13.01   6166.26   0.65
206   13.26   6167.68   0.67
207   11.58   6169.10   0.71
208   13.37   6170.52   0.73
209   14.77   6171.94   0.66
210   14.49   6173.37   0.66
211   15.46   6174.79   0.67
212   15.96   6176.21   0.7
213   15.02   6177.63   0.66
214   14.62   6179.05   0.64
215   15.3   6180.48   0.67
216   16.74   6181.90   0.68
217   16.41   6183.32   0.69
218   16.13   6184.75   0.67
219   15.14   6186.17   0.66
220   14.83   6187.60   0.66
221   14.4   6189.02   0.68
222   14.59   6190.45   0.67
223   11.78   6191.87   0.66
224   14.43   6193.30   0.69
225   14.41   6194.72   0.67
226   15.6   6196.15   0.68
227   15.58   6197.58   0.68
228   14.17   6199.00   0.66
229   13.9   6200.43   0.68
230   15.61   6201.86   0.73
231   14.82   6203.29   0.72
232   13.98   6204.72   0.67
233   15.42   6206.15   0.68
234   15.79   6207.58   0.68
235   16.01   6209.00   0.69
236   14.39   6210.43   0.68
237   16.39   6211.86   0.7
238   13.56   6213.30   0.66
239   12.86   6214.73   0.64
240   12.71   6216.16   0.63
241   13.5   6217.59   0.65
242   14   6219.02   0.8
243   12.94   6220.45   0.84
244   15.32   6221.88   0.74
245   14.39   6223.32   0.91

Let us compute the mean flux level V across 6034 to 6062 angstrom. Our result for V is 16.1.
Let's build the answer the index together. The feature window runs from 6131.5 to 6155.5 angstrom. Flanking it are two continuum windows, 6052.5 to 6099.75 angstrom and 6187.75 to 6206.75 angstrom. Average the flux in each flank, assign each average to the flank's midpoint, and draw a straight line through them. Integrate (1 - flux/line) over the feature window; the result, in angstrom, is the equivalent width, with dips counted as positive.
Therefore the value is -0.1 angstrom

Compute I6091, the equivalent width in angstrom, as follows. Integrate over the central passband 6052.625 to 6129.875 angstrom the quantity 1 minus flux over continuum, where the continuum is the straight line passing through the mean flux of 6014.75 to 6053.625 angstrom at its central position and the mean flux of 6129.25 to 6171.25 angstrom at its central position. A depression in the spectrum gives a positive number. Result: -3.4 angstrom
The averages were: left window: 15.7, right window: 14.4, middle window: 15.7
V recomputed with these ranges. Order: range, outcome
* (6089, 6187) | 15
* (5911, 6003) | 15.1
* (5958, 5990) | 15.4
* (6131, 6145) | 15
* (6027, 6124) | 15.8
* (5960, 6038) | 15.4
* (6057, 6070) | 16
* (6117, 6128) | 14.4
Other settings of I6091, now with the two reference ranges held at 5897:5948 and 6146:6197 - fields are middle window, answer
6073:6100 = -3.45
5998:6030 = -2.14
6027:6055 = -3.57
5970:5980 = -0.97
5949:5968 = -1.31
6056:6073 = -2.36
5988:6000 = -1.46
